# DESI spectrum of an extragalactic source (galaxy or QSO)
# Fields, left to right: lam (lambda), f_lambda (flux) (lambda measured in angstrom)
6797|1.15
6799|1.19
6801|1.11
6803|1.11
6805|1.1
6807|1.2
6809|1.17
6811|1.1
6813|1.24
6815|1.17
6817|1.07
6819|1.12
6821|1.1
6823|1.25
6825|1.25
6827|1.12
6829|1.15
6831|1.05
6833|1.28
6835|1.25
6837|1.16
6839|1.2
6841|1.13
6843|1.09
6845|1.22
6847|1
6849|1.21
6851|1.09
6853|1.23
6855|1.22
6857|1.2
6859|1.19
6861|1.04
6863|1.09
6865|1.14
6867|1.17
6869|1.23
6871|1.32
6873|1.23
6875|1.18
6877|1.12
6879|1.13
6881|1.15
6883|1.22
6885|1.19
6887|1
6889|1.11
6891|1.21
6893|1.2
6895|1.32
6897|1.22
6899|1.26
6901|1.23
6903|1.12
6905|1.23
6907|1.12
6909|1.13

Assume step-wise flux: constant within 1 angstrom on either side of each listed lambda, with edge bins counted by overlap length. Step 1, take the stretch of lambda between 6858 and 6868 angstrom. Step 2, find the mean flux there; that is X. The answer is 1.13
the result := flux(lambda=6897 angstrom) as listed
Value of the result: 1.22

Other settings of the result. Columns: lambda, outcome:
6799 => 1.19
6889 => 1.11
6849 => 1.21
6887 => 1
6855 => 1.22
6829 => 1.15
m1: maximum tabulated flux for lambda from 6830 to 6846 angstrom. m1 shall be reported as 1.28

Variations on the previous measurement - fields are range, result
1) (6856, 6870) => 1.23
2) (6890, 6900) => 1.32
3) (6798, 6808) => 1.2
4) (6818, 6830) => 1.25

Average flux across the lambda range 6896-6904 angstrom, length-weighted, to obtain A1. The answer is 1.21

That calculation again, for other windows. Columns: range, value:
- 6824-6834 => 1.17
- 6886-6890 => 1.06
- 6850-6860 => 1.19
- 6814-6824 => 1.14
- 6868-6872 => 1.27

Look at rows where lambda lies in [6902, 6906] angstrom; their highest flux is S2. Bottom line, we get 1.23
